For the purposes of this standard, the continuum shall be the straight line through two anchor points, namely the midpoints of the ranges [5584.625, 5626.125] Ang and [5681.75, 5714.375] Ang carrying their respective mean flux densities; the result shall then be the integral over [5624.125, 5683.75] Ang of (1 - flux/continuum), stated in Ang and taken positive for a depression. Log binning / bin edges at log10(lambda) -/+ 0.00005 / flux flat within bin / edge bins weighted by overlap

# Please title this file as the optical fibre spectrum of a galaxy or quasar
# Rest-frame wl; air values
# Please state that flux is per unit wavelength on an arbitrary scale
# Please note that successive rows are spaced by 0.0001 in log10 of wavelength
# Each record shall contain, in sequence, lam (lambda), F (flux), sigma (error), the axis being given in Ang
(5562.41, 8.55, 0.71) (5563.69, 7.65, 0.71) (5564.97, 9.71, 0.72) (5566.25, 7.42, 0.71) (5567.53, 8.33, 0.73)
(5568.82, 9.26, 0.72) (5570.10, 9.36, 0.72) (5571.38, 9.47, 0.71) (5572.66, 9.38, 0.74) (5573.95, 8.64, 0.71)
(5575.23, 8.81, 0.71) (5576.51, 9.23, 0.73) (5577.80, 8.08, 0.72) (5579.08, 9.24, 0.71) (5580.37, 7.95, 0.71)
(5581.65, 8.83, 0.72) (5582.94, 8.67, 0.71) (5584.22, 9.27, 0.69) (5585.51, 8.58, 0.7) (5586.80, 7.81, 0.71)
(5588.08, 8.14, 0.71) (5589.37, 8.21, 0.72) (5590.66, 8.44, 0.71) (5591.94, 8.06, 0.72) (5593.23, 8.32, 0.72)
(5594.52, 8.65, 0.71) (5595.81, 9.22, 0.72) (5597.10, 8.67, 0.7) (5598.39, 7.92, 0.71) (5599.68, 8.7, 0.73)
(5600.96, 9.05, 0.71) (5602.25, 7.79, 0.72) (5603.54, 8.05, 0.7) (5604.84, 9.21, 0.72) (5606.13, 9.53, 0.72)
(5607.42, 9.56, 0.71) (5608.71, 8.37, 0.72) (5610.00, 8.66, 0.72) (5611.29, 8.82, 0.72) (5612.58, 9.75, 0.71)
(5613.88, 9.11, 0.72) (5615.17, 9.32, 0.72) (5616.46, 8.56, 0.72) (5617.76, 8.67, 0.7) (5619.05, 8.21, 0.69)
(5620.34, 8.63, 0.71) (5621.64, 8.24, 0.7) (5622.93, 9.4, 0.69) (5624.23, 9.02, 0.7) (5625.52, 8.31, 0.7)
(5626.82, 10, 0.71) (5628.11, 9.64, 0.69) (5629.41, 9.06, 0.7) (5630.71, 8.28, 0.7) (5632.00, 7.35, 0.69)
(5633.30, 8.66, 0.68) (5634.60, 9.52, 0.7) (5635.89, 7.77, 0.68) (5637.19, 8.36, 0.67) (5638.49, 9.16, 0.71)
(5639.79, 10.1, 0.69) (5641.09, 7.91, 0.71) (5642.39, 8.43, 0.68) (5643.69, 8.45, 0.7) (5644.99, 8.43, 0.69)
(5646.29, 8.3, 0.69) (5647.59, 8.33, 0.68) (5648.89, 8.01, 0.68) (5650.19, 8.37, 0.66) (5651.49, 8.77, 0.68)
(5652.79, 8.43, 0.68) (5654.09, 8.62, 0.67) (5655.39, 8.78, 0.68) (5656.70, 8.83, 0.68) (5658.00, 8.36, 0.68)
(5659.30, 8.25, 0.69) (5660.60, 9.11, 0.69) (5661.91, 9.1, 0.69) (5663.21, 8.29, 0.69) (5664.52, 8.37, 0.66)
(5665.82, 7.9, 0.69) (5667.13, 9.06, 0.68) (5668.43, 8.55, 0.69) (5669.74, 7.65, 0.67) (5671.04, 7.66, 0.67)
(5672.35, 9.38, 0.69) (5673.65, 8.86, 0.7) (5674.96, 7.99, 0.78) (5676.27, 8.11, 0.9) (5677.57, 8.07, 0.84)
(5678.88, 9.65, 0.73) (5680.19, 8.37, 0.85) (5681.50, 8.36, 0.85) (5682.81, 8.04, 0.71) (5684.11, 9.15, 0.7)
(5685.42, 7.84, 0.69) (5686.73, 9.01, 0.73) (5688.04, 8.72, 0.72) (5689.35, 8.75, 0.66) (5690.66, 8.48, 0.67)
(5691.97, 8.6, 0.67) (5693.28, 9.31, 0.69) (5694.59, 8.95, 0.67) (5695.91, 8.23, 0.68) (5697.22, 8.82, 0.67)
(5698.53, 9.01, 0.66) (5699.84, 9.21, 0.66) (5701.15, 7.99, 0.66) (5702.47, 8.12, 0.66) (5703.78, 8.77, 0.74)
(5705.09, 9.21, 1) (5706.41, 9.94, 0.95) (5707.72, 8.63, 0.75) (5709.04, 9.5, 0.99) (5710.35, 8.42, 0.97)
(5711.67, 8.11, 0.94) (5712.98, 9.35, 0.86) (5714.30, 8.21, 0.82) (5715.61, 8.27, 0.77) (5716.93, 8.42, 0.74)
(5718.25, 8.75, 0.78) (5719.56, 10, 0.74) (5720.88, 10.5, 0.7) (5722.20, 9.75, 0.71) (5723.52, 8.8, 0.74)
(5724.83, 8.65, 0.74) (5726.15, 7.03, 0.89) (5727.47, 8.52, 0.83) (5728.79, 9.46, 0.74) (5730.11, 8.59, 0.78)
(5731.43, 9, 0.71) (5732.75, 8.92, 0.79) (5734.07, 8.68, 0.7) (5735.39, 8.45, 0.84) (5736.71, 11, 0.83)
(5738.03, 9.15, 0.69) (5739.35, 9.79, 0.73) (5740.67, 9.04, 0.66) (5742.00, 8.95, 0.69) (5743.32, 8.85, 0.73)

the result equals 0.9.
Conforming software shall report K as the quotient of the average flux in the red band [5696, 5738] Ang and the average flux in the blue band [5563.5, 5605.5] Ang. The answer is 1.03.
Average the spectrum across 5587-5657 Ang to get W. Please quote 8.66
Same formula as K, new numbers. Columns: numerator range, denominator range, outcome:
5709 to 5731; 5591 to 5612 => 1.02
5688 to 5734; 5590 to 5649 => 1.01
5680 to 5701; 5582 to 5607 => 1.01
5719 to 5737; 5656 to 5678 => 1.07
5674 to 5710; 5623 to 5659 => 1.01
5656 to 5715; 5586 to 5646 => 0.99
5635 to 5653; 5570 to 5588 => 0.97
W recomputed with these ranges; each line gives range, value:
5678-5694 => 8.68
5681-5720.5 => 8.75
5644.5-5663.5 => 8.54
